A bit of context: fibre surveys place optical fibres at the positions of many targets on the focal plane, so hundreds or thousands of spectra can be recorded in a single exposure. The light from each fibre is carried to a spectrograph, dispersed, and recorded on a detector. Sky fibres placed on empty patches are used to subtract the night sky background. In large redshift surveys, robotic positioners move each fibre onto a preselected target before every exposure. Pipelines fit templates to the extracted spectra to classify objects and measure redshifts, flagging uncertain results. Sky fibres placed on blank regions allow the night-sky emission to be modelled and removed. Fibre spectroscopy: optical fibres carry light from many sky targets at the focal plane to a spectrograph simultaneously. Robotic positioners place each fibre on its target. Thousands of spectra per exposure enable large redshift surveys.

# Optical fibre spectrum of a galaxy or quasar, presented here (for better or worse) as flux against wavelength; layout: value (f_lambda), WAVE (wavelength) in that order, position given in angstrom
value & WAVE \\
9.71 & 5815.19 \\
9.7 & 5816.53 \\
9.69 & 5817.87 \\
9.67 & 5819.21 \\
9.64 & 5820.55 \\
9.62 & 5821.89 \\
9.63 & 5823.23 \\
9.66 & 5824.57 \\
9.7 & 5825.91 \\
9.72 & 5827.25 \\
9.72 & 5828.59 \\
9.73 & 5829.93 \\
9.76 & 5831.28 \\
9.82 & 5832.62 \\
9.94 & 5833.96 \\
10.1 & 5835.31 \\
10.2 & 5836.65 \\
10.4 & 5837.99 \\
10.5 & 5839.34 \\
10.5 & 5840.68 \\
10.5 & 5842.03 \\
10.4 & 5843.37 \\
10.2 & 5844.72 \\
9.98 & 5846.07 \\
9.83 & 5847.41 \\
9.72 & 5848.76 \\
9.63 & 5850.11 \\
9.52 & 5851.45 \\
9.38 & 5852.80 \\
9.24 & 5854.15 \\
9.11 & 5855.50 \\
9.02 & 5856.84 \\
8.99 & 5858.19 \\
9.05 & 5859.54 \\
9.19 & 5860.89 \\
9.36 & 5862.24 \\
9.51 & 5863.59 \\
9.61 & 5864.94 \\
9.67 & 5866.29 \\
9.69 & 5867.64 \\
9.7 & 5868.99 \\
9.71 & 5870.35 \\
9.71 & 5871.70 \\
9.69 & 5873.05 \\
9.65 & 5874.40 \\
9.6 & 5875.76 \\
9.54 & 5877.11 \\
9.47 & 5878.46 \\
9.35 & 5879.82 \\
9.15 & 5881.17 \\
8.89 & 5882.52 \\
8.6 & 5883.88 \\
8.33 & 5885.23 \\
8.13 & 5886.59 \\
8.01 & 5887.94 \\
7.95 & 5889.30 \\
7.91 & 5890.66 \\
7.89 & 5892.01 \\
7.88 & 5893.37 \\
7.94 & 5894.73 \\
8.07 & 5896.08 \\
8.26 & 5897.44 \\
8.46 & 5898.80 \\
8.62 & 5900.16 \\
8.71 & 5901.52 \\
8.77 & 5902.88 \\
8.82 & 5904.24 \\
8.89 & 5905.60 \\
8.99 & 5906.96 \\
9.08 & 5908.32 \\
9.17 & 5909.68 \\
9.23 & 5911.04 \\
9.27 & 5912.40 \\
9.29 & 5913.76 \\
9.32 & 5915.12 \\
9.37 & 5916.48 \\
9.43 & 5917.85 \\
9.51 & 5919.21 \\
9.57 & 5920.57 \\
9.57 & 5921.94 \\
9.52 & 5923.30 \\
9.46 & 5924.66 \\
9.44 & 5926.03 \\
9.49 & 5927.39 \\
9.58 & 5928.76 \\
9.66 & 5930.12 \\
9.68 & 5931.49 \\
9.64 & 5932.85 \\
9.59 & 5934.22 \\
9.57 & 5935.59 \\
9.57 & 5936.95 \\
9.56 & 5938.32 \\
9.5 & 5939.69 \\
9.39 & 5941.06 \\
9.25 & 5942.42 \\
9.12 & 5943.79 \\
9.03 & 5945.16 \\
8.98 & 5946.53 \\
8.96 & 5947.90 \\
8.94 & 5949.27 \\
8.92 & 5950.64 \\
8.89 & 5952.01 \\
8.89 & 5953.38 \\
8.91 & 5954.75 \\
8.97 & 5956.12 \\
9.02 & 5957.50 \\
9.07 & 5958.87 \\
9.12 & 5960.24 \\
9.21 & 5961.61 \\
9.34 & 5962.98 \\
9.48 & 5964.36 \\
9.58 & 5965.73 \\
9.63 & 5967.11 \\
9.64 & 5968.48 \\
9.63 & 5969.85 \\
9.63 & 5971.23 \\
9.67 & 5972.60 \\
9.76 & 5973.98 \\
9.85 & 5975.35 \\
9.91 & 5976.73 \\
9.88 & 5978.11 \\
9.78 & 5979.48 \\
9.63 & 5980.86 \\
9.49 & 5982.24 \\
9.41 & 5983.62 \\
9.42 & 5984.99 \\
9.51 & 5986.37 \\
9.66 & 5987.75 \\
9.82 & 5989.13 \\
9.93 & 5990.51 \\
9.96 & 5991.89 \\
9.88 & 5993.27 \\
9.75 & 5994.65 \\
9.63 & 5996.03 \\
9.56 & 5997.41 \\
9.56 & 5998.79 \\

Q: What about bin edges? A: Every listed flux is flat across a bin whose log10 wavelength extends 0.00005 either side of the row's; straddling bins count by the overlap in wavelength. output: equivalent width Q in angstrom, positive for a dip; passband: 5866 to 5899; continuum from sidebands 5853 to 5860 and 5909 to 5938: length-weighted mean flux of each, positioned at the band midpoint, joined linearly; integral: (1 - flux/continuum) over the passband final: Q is 1.4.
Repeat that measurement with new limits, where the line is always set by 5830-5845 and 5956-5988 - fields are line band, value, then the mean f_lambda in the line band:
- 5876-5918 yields 4.9 angstrom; 8.74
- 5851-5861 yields 0.9 angstrom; 9.18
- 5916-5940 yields 0.5 angstrom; 9.54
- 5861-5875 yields 0.6 angstrom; 9.61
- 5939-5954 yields 0.9 angstrom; 9.08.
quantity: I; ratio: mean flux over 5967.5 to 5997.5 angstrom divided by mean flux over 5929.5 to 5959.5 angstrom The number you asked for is 1.05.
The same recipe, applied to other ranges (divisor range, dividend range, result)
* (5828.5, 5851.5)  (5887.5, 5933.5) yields 0.89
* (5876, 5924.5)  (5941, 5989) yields 1.06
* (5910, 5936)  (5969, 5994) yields 1.02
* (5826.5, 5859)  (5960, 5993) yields 0.98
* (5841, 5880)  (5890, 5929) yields 0.93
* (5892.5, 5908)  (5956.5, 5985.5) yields 1.12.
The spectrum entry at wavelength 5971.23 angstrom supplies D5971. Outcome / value 9.63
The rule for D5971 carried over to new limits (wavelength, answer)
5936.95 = 9.57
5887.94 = 8.01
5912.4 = 9.27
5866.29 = 9.67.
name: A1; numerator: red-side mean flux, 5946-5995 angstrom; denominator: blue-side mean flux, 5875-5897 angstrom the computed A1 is 1.1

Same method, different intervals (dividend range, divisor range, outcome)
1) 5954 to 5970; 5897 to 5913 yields 1.05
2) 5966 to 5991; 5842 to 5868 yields 1.01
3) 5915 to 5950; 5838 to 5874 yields 0.97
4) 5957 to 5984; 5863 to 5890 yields 1.04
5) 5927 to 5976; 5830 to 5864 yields 0.96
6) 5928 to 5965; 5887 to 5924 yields 1.05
